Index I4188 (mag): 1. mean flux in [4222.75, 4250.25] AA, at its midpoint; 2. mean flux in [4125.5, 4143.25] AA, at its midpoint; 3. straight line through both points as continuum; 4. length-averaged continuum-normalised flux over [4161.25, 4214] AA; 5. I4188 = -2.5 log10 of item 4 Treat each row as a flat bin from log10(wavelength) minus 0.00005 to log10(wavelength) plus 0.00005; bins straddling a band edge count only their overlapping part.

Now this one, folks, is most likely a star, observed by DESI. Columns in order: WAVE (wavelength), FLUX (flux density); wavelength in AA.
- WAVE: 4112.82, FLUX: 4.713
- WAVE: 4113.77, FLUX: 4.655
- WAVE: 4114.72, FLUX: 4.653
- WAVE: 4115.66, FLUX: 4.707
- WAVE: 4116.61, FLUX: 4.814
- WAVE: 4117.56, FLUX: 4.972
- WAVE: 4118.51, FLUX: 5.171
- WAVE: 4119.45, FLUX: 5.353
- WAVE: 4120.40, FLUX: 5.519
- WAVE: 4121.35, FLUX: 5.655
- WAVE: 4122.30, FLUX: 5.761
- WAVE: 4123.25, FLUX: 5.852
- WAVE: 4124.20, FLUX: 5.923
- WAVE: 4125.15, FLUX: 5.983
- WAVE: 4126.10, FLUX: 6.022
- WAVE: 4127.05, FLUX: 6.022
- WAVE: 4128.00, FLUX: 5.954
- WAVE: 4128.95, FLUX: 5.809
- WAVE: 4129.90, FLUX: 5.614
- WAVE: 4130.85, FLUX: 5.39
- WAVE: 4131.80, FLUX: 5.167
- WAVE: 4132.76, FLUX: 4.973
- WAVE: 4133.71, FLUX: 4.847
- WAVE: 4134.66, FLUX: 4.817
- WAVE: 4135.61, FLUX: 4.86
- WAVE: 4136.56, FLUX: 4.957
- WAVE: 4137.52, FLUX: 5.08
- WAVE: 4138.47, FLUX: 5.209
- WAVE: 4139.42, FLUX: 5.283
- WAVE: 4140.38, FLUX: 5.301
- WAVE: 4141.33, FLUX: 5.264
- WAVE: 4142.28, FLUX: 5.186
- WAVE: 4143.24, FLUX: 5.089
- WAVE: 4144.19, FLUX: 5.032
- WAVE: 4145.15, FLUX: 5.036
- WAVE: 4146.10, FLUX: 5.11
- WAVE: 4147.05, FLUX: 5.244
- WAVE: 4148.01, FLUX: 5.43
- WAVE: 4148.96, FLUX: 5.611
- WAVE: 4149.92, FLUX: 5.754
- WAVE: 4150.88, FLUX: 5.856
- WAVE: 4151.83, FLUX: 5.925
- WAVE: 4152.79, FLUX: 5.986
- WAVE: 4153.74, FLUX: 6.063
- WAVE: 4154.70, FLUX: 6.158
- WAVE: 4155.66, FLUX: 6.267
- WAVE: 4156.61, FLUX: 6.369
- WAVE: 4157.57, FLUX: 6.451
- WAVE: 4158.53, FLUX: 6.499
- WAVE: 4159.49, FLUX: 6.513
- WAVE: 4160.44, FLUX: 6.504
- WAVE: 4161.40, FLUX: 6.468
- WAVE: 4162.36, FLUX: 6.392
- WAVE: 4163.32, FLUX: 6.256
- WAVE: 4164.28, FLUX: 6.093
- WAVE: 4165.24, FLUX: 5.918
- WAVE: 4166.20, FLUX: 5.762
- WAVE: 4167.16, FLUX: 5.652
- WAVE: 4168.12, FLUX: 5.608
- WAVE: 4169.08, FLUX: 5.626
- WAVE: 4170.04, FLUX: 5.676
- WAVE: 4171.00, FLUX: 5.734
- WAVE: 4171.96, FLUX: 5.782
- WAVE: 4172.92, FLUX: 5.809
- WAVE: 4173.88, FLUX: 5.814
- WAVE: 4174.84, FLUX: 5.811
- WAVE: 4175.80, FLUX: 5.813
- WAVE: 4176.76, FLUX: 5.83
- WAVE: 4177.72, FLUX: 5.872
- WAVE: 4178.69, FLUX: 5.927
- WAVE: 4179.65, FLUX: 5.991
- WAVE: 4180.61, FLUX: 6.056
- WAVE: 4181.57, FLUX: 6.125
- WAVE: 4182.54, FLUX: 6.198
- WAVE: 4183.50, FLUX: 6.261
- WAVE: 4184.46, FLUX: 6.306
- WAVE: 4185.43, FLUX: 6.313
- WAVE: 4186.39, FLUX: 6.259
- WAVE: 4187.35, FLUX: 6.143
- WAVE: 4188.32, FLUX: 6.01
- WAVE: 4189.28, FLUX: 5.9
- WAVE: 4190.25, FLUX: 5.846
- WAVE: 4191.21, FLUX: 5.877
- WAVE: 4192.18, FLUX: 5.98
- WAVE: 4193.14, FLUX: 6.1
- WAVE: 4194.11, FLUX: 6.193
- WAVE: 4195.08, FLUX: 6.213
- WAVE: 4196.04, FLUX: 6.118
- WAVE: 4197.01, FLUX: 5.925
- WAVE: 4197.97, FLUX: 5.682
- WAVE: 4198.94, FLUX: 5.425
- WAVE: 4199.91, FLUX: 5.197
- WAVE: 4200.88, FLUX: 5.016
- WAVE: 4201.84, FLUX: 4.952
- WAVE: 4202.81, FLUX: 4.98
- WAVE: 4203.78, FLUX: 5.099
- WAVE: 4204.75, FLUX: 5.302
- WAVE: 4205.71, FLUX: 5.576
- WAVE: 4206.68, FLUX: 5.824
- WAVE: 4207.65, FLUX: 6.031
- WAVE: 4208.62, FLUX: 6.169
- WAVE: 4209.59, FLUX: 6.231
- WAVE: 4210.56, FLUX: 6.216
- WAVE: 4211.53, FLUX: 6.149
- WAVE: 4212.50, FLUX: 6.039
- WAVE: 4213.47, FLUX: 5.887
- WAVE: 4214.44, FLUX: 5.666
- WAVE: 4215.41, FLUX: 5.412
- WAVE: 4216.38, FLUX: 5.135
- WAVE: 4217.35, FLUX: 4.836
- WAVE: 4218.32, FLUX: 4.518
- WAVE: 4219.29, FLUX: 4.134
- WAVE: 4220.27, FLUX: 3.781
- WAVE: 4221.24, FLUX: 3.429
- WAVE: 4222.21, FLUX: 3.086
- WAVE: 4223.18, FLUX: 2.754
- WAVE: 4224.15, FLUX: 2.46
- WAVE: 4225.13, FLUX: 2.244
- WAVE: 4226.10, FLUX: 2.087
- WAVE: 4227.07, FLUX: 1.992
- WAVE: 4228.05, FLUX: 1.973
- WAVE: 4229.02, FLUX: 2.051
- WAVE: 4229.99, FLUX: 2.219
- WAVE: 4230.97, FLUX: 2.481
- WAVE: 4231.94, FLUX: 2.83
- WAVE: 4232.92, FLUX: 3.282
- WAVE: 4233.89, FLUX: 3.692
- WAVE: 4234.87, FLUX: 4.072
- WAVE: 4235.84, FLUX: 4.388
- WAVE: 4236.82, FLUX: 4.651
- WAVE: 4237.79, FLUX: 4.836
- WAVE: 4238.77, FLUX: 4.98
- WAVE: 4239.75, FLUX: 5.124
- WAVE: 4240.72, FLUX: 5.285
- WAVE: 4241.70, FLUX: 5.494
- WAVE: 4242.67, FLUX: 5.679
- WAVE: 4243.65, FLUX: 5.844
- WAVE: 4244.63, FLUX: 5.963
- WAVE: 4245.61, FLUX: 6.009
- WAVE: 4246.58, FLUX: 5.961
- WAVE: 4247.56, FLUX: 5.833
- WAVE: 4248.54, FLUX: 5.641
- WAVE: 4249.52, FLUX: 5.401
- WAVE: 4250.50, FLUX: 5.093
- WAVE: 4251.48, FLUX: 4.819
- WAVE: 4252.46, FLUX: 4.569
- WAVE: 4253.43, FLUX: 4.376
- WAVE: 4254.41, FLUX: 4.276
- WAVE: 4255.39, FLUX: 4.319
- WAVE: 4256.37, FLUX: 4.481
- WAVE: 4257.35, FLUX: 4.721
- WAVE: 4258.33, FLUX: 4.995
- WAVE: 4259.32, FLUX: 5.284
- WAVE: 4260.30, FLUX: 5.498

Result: -0.24 mag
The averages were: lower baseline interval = 5.32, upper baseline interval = 4.13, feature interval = 5.88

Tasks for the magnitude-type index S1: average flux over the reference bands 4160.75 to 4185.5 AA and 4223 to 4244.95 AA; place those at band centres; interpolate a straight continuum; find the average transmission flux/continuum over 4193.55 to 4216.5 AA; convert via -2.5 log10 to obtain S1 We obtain -0.19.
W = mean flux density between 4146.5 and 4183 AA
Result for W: 5.97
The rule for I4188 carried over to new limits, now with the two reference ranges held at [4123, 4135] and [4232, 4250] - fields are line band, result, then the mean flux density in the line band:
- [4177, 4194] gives -0.144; 6.07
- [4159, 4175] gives -0.109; 5.97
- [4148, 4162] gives -0.131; 6.15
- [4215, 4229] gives 0.465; 3.36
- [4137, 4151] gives 0.044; 5.28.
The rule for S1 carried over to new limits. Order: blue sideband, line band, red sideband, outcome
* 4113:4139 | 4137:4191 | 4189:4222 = -0.09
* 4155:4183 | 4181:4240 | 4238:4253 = 0.18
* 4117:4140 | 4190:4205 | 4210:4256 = -0.18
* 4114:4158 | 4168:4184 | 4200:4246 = -0.17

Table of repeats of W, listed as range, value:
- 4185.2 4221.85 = 5.55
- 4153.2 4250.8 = 5.29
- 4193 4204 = 5.57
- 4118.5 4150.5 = 5.39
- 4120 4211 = 5.76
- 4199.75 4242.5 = 4.4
